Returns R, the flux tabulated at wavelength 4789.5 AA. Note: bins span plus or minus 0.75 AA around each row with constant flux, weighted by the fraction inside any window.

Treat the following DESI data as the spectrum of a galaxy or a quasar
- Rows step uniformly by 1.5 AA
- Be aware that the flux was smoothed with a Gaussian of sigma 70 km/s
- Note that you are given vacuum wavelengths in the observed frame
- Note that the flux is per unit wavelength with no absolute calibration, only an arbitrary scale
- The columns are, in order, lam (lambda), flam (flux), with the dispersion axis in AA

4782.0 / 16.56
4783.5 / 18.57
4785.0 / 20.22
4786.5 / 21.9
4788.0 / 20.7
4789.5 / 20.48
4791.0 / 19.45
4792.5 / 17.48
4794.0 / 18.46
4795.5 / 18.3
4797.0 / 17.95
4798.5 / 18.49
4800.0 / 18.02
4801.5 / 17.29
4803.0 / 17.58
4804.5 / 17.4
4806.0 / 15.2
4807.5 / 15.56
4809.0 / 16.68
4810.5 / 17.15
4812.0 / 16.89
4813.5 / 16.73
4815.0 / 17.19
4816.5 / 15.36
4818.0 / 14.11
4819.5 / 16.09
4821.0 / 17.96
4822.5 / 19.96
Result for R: 20.48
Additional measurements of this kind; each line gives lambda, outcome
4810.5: 17.15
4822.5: 19.96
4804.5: 17.4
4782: 16.56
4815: 17.19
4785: 20.22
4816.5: 15.36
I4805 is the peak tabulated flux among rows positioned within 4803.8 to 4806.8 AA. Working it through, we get 17.4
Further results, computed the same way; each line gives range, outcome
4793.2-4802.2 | 18.49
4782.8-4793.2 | 21.9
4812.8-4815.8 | 17.19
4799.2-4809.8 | 18.02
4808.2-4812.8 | 17.15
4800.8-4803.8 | 17.58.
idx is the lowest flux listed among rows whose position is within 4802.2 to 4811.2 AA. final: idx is 15.2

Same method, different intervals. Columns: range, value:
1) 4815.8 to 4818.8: 14.11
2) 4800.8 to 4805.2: 17.29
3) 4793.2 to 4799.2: 17.95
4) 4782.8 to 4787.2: 18.57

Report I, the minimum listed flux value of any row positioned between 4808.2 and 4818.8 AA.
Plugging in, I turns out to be 14.11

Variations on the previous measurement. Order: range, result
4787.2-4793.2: 17.48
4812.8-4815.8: 16.73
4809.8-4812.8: 16.89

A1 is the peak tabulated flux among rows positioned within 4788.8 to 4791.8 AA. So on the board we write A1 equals 20.48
